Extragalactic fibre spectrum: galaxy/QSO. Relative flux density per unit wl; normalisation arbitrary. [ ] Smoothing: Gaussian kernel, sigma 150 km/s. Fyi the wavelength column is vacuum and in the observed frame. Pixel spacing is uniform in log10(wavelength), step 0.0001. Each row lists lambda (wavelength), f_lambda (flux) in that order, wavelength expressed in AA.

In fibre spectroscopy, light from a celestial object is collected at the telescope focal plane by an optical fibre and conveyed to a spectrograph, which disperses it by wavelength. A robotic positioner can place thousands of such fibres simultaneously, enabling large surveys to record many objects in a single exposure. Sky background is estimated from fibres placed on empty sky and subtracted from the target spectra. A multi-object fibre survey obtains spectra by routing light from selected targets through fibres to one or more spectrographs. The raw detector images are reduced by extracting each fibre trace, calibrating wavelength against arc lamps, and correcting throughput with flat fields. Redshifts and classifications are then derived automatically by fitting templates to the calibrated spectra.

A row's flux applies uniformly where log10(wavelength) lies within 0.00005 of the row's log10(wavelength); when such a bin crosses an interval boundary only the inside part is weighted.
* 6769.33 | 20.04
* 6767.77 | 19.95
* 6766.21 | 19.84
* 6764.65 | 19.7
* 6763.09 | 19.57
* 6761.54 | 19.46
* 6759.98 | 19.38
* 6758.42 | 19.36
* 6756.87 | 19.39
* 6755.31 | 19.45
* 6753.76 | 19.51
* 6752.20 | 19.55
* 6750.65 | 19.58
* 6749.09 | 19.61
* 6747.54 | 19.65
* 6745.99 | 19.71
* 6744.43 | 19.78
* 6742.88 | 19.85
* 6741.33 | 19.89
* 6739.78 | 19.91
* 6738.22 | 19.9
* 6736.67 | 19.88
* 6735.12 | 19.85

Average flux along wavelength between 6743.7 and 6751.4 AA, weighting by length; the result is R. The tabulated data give 19.7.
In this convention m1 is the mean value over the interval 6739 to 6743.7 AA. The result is 19.9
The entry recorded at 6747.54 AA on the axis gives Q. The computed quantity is 19.65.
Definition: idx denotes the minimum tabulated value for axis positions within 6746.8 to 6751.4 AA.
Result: 19.58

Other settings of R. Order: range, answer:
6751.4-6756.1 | 19.5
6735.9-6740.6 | 19.9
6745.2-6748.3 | 19.7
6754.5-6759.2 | 19.4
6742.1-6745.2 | 19.8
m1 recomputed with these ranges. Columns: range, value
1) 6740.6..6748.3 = 19.8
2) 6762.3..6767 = 19.7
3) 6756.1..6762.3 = 19.4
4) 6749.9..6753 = 19.6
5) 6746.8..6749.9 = 19.6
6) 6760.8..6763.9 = 19.5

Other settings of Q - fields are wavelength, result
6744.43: 19.78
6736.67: 19.88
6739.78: 19.91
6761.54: 19.46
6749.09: 19.61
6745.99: 19.71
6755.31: 19.45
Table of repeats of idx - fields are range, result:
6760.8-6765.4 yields 19.46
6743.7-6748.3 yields 19.65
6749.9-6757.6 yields 19.39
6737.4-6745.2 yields 19.78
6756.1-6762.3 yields 19.36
